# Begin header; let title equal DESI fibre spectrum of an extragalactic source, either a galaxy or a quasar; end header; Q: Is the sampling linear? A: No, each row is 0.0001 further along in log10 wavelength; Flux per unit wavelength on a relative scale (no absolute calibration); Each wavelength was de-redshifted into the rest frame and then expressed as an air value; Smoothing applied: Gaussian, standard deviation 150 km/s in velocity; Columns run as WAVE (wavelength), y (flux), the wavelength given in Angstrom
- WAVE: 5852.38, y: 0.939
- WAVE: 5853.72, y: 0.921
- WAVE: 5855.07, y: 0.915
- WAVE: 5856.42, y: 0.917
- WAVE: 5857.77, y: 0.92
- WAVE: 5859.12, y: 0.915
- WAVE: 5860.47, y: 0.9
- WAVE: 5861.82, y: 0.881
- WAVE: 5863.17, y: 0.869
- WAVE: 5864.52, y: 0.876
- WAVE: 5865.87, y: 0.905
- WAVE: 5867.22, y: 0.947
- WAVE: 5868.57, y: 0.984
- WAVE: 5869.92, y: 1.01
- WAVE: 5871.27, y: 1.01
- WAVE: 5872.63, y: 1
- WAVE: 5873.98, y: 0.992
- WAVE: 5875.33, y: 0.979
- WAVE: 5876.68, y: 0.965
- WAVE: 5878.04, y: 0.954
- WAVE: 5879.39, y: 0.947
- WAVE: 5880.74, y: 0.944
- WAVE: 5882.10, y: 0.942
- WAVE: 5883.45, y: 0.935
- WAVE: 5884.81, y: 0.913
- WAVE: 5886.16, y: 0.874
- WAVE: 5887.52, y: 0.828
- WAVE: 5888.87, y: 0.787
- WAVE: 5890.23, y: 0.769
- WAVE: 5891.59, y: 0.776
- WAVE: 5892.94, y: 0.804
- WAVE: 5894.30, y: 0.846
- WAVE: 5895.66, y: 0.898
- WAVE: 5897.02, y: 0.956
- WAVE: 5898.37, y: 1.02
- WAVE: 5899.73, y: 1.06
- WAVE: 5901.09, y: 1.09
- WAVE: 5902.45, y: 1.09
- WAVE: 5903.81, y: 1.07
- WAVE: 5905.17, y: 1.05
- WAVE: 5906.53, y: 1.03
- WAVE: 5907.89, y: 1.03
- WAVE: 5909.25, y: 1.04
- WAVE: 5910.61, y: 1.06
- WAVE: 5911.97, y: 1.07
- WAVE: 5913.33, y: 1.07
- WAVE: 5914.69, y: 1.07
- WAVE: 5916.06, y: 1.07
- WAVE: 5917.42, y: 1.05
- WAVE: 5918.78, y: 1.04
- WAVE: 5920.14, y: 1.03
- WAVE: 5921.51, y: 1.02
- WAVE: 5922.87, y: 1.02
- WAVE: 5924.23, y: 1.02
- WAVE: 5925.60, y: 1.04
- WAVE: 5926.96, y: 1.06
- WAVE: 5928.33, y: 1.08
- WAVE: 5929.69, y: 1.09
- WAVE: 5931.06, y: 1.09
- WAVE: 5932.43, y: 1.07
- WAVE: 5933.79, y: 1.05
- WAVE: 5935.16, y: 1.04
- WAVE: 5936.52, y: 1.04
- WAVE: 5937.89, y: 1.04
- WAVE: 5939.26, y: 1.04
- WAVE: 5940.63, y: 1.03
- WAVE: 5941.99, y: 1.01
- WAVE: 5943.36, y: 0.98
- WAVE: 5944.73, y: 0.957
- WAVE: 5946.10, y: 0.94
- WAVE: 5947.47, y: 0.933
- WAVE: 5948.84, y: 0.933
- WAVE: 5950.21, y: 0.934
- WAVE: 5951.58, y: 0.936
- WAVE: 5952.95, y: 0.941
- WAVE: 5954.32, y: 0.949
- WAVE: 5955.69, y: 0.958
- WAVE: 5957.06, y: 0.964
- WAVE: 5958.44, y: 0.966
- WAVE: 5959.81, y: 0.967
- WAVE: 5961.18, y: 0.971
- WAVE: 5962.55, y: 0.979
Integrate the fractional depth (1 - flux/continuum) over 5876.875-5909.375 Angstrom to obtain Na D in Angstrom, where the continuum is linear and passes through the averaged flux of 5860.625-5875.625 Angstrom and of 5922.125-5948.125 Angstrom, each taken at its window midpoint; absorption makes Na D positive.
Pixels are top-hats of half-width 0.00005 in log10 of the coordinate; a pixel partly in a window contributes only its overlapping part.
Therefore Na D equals 1.2 Angstrom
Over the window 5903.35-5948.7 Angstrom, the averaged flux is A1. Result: 1.04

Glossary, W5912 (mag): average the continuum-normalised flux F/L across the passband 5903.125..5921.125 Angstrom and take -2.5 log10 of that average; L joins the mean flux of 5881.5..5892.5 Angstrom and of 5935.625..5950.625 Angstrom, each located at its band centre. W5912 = -0.15 mag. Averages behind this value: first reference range 0.852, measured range 1.05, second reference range 0.987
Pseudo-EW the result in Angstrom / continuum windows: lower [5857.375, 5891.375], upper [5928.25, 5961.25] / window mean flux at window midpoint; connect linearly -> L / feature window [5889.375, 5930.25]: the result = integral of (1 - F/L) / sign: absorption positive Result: -2.2 Angstrom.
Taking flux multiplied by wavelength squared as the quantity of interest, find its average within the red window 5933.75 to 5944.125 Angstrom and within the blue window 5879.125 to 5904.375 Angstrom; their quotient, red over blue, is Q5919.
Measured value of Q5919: 1.1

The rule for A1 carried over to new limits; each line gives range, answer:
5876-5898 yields 0.886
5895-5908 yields 1.03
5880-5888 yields 0.908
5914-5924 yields 1.04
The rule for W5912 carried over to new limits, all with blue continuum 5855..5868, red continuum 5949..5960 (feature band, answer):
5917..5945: -0.11 mag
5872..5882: -0.06 mag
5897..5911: -0.14 mag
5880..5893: 0.07 mag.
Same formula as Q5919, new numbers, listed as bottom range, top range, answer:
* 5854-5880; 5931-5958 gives 1.08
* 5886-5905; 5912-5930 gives 1.15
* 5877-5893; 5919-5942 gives 1.21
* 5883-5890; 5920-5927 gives 1.21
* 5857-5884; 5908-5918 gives 1.14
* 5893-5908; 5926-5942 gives 1.06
